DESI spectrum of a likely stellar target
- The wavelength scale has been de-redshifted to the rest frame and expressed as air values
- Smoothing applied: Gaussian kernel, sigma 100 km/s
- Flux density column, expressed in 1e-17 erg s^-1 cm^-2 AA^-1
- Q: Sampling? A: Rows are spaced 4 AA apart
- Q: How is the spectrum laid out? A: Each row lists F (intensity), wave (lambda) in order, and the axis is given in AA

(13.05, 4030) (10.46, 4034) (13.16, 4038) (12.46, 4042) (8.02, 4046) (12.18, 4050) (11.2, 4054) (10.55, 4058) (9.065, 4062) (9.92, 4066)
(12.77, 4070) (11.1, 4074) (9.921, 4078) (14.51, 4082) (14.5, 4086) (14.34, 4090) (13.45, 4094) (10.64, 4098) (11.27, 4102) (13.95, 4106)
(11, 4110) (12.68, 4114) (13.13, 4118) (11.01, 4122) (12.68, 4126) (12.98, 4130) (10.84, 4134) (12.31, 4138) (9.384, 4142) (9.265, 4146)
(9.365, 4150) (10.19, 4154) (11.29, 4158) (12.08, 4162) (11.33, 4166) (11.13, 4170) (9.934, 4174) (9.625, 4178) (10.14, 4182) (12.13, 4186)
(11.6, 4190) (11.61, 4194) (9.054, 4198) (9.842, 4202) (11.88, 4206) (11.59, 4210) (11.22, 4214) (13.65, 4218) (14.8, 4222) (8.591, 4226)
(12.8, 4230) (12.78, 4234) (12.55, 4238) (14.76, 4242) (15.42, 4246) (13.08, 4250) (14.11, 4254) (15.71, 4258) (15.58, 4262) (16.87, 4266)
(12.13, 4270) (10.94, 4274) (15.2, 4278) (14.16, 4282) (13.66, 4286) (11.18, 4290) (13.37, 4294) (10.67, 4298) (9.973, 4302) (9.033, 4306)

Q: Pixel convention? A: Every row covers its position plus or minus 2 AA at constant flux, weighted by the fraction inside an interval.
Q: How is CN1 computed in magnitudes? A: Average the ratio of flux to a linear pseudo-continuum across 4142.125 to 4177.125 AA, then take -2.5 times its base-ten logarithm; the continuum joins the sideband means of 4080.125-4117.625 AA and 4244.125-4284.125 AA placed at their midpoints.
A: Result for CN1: 0.27 mag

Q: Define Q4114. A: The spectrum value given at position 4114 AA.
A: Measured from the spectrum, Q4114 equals 12.68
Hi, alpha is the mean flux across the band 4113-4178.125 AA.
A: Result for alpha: 11.2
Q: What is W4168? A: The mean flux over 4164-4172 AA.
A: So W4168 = 11.2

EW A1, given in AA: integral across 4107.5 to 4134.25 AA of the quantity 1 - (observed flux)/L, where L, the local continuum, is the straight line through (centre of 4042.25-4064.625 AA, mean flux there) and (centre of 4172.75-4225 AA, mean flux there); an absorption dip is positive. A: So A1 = -3.4 AA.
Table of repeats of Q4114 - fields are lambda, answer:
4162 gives 12.08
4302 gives 9.973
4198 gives 9.054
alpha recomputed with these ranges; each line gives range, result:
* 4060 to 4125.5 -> 12.1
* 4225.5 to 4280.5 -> 13.8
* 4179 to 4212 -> 10.9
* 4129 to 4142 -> 11.6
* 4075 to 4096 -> 13.2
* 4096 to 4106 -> 11.6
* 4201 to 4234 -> 11.9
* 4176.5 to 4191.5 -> 10.9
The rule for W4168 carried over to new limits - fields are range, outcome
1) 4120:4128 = 11.8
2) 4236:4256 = 14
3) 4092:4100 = 12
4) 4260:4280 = 14.1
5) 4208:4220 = 12.2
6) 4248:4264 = 14.6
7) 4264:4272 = 14.5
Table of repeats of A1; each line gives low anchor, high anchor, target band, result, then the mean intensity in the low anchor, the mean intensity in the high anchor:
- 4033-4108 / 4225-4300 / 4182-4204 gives 3.49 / 11.8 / 13.4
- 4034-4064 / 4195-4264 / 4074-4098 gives -3.47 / 10.9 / 12.8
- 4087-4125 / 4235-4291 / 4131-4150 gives 3.44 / 12.4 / 14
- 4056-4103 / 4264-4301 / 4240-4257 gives -2.09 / 11.8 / 13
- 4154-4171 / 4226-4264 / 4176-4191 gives 1.43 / 11.3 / 13.8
